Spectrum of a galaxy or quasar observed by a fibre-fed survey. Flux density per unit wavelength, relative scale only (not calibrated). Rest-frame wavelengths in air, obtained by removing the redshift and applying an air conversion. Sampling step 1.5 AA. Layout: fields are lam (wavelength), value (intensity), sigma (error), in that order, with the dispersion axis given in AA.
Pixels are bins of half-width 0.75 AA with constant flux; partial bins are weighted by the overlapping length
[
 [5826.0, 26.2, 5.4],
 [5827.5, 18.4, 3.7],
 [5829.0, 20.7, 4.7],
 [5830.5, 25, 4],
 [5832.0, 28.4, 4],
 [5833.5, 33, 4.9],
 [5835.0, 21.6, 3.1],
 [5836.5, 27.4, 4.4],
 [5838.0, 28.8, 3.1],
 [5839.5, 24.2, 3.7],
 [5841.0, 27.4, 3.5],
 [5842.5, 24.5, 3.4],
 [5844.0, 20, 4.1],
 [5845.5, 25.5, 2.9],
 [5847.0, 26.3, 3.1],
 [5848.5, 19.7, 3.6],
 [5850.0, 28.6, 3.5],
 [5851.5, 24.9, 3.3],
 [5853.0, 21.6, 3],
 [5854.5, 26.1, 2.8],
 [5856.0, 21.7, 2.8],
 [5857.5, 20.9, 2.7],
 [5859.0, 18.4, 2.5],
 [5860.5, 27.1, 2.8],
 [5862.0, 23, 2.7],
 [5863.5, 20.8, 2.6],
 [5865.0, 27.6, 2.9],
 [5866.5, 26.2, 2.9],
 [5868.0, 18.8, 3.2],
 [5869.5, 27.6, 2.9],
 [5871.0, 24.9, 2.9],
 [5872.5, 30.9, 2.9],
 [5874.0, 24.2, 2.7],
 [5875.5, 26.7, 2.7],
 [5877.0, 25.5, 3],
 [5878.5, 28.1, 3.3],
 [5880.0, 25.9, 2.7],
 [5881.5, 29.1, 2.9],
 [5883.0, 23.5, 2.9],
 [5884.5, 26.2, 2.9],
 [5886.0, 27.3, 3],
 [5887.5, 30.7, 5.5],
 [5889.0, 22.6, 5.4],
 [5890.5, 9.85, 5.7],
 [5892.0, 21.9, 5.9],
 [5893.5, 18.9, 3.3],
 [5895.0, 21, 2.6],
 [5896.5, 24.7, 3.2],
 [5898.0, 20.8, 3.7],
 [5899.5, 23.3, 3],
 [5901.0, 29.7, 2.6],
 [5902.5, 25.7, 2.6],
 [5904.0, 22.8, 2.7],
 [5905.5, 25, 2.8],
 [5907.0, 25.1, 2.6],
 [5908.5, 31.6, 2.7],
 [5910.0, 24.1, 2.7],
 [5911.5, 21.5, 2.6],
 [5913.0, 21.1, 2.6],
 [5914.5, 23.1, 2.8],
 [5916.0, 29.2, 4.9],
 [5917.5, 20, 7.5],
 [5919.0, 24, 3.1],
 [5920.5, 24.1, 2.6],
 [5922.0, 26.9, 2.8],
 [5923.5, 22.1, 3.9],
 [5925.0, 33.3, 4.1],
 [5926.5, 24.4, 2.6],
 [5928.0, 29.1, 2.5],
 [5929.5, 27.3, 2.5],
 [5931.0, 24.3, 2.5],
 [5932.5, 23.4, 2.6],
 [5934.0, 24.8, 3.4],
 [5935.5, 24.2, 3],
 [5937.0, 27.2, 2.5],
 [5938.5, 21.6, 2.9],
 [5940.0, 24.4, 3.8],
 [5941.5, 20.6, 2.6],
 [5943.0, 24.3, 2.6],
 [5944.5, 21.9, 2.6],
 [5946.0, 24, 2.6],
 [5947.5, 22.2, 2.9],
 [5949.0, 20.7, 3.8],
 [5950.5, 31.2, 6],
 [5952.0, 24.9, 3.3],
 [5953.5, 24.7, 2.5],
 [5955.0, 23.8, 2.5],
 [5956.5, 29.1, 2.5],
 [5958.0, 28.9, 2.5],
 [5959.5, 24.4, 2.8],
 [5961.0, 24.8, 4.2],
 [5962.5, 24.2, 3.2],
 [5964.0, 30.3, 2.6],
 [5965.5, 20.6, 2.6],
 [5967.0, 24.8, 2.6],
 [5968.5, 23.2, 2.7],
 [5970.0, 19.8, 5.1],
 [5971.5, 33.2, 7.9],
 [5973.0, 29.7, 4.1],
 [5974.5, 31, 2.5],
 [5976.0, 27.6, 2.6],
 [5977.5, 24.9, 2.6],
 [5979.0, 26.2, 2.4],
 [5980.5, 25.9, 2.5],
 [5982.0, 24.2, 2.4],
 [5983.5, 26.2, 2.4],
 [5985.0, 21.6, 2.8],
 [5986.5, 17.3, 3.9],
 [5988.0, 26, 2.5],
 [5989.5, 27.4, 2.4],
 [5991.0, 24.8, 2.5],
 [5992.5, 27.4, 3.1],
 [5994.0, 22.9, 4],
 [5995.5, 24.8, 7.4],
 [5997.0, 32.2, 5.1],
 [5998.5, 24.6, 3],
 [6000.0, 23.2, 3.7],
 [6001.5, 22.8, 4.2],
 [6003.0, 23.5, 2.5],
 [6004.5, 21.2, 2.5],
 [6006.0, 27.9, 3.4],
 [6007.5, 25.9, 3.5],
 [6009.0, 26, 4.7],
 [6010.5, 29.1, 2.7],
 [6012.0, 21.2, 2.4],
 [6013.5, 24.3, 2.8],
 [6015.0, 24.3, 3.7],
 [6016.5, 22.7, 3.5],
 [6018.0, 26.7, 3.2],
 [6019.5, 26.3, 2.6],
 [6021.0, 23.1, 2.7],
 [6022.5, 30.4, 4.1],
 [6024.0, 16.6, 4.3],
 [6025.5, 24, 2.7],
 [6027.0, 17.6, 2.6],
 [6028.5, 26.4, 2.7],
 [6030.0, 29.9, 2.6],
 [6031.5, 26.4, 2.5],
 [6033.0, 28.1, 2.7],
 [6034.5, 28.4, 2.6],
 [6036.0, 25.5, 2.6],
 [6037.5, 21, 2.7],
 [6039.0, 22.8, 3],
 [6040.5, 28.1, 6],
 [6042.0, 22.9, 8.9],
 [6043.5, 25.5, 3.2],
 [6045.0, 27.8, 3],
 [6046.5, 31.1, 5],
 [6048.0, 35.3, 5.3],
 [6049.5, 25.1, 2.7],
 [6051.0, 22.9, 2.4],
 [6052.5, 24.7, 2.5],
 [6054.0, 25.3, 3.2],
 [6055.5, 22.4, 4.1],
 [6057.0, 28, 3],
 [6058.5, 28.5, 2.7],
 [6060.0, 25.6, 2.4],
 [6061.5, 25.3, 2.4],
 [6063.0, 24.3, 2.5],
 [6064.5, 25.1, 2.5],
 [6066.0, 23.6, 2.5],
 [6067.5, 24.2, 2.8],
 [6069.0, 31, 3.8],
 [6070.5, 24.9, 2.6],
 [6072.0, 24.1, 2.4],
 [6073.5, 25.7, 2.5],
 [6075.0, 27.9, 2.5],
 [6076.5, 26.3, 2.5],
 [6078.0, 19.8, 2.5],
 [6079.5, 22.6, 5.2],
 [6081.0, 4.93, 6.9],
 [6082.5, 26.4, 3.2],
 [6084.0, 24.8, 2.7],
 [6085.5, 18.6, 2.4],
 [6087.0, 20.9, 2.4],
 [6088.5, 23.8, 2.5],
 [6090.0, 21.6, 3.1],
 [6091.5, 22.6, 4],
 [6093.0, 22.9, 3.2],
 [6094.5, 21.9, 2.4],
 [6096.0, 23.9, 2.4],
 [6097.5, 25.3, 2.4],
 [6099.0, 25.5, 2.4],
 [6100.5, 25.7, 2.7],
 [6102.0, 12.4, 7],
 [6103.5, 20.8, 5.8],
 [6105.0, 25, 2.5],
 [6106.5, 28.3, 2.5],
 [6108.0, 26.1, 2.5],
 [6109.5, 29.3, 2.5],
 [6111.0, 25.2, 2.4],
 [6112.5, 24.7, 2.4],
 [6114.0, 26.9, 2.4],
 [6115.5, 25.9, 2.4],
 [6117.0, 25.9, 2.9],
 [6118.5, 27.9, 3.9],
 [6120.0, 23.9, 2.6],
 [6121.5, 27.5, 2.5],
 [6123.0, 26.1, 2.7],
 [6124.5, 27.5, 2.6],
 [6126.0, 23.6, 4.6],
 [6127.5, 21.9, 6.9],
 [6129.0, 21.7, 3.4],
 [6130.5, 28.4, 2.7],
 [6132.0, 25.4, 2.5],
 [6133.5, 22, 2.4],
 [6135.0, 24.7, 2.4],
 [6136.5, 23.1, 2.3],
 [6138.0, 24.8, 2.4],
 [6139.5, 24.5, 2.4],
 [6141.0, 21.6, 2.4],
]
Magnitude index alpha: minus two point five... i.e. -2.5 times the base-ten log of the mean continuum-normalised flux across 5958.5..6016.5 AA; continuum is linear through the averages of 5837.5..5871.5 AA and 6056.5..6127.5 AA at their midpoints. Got -0.05 mag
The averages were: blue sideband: 24.1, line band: 25.2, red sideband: 24.3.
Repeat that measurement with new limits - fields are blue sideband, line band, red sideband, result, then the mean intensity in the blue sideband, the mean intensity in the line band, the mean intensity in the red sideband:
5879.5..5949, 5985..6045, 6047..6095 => -0.03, 24.3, 24.8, 24.1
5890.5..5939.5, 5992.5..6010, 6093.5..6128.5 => -0.03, 24.3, 25.2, 24.8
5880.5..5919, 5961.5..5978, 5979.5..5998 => -0.06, 24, 26.3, 25.1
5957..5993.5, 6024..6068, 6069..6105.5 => -0.08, 25.6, 25.6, 22.6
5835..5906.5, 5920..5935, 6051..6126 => -0.07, 24.4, 26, 24.3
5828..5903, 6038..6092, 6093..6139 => 0.00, 24.5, 24.6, 24.7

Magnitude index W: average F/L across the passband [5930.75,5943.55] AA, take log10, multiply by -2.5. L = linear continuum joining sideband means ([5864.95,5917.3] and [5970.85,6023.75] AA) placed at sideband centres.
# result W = 0.05 mag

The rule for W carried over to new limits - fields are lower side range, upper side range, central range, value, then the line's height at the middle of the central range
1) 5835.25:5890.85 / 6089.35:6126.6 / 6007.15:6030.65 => 0.004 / 24.7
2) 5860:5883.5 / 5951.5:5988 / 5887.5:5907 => 0.134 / 25.6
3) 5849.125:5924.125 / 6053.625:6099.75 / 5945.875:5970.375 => -0.035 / 24.1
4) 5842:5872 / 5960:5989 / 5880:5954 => 0.008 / 24.6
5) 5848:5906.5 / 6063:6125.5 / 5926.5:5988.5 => -0.041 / 24.1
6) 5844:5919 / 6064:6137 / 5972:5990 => -0.070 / 24.1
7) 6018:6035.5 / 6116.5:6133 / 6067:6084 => 0.082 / 25.3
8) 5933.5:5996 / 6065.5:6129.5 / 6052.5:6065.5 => -0.053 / 24.3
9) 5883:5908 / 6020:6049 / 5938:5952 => 0.037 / 24.4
